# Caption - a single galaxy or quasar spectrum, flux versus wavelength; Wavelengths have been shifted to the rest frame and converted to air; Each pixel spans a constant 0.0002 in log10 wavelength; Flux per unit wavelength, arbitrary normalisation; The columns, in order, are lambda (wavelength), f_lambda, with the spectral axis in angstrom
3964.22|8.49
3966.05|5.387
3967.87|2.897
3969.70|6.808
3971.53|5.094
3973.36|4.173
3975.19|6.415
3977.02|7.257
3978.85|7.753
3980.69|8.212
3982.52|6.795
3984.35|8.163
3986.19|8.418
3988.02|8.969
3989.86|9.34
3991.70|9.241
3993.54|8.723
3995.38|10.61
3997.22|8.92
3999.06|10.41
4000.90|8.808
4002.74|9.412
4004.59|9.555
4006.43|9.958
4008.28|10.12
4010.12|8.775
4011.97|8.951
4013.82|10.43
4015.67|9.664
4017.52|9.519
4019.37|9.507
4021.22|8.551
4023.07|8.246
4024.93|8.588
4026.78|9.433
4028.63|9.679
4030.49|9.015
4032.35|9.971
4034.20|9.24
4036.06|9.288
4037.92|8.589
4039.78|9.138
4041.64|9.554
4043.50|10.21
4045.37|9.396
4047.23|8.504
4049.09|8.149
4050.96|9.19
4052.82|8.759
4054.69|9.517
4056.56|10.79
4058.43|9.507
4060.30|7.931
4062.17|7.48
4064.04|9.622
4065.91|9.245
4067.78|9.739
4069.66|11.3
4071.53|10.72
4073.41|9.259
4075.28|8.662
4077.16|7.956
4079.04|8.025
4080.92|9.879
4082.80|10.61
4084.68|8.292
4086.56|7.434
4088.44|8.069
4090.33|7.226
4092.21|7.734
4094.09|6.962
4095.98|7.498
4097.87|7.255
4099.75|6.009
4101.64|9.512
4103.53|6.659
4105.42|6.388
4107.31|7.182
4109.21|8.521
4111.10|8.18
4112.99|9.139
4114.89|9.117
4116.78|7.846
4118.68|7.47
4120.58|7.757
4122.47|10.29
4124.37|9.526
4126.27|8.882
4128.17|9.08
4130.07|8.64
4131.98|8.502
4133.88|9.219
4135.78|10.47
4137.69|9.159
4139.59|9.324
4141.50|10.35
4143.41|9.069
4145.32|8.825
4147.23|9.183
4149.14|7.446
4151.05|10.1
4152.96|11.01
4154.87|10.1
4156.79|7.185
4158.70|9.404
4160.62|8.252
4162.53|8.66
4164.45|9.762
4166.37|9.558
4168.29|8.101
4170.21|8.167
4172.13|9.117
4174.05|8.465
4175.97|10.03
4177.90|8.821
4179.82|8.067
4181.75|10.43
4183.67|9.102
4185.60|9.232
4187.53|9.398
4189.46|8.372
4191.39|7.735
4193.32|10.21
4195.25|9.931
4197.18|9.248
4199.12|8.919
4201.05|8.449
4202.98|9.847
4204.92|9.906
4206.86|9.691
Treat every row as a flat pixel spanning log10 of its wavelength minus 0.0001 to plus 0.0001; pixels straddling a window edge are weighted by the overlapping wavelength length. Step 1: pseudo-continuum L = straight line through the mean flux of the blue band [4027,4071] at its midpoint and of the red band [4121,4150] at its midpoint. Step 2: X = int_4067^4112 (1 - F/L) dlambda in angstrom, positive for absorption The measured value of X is 4.7 angstrom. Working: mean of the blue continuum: 9.31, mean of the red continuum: 9.18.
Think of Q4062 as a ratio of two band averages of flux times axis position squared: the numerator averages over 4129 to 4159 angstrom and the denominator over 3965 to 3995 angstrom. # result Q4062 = 1.40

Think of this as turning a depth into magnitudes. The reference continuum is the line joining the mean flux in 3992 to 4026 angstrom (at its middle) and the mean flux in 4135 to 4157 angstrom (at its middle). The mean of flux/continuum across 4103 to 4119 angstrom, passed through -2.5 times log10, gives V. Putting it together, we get 0.19 mag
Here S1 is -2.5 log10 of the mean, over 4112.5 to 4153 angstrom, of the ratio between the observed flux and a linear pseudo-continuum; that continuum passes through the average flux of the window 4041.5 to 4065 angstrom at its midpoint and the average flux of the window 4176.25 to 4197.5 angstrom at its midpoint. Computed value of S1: 0.01 mag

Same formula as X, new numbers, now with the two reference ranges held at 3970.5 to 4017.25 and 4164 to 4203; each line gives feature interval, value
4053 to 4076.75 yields -1.8 angstrom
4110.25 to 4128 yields 0.4 angstrom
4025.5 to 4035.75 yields -0.9 angstrom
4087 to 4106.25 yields 3.3 angstrom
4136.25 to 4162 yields -0.6 angstrom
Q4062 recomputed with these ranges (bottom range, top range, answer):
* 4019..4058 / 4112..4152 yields 1.03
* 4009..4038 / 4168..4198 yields 1.06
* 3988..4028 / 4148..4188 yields 1.05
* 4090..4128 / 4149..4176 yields 1.16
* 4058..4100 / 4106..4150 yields 1.05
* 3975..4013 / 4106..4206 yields 1.10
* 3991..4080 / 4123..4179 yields 1.04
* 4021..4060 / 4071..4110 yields 0.90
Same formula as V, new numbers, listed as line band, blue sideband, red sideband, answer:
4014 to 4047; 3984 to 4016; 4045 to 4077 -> 0.00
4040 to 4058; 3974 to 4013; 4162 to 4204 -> -0.06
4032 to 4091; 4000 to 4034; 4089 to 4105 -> -0.11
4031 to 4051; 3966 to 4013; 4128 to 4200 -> -0.10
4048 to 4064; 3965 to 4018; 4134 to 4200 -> -0.05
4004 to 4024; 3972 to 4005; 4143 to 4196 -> -0.12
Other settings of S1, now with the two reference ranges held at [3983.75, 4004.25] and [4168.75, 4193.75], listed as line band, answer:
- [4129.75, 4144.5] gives -0.04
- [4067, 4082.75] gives -0.05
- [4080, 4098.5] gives 0.12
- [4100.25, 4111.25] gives 0.19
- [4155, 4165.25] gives 0.03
